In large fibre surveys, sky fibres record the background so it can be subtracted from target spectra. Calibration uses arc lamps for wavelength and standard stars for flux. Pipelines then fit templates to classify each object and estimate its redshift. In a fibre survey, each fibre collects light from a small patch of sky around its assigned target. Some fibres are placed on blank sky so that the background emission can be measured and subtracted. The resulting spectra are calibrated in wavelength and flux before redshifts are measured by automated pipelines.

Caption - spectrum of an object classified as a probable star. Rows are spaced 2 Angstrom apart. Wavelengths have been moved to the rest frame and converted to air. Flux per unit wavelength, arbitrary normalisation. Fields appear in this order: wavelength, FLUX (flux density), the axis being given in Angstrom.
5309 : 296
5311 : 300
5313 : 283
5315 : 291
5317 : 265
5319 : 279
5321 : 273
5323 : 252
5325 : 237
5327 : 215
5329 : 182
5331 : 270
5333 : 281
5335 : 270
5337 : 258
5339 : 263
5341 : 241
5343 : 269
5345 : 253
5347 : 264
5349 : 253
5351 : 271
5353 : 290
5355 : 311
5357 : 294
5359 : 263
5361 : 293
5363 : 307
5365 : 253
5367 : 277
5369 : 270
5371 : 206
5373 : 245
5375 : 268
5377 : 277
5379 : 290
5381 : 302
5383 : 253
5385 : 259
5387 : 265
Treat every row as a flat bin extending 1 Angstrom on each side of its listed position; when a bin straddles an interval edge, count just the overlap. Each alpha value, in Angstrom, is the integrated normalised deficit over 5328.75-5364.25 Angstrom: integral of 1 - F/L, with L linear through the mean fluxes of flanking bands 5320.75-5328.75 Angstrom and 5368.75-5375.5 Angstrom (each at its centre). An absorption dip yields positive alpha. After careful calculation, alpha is -4.6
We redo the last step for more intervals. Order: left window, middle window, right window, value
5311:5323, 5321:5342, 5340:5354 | 1.74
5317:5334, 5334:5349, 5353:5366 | 0.44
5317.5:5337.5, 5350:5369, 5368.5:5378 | -2.37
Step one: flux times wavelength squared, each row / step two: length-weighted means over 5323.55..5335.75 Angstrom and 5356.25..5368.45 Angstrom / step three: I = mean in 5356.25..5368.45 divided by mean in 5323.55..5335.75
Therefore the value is 1.2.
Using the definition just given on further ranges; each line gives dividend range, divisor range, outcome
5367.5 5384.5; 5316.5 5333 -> 1.09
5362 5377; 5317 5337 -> 1.06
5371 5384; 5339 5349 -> 1.05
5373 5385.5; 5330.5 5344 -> 1.05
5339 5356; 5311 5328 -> 1.03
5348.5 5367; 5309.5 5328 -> 1.07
